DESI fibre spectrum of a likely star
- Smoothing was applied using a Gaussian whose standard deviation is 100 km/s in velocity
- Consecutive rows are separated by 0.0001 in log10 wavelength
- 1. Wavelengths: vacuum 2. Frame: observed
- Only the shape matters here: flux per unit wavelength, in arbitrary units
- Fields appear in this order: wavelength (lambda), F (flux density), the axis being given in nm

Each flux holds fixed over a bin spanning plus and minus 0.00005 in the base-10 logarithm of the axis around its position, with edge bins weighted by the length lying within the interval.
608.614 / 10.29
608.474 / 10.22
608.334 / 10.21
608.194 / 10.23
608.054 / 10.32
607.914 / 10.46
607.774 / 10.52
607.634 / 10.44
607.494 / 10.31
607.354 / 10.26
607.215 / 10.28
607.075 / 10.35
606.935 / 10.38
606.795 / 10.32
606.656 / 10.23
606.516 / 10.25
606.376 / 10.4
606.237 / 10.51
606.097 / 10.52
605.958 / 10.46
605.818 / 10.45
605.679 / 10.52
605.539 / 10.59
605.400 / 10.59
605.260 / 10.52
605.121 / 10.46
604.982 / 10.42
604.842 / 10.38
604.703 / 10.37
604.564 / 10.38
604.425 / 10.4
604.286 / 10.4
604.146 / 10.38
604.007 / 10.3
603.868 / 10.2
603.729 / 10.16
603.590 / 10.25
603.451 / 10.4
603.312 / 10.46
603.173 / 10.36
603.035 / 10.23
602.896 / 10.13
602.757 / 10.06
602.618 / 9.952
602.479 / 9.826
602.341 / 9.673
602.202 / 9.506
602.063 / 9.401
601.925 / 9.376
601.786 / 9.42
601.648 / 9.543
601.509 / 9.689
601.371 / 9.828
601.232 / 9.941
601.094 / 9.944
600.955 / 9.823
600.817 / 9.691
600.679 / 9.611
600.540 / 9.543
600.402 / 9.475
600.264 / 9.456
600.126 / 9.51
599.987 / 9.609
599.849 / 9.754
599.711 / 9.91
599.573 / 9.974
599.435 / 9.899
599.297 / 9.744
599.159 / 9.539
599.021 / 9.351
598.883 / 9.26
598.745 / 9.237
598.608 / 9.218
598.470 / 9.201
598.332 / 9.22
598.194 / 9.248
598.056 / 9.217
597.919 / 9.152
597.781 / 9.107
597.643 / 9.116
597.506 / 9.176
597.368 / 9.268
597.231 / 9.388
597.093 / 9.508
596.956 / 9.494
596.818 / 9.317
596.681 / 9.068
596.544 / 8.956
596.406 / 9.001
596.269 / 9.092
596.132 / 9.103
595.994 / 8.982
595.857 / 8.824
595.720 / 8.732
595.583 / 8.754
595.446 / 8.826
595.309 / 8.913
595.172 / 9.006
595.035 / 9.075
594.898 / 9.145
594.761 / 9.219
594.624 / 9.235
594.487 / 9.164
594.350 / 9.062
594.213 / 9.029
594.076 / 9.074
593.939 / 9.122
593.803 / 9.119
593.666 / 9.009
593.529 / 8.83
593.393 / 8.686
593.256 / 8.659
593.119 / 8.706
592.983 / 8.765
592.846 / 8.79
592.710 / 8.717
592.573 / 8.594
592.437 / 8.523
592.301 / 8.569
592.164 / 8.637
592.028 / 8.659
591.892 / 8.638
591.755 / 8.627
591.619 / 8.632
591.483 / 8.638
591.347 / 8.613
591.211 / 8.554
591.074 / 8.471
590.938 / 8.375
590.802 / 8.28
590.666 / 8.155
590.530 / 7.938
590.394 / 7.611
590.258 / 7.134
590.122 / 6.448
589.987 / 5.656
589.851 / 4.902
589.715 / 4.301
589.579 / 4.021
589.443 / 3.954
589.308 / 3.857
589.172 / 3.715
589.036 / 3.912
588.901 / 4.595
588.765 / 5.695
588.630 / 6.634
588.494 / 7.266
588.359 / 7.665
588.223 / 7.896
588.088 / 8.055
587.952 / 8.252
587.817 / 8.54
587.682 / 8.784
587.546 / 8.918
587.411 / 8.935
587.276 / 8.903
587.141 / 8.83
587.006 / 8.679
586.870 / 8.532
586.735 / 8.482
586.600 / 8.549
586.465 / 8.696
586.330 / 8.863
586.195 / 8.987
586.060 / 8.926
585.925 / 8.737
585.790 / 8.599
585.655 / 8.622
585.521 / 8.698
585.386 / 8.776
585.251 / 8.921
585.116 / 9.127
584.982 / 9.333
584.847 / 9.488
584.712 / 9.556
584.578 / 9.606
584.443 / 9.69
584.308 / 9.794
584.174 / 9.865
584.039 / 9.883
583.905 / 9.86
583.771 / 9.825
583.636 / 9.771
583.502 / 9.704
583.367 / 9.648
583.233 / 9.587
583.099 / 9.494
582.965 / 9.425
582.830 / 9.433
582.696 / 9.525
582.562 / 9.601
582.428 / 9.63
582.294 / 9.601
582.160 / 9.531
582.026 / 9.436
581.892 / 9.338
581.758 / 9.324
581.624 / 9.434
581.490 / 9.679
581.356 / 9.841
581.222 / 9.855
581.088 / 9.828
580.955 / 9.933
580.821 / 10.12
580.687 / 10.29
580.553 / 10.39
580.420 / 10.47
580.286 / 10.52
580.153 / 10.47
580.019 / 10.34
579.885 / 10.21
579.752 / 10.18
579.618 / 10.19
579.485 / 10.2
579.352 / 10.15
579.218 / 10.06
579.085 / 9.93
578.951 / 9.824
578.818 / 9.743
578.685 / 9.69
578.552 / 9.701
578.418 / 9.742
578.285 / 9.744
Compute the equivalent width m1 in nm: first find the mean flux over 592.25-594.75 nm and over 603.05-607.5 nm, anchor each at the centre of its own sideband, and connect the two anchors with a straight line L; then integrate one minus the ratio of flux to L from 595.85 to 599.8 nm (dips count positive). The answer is 0.05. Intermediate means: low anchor 8.88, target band 9.31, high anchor 10.4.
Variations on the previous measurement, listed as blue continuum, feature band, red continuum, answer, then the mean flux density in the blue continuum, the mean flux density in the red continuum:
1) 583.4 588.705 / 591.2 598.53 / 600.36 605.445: 0.40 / 8.88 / 10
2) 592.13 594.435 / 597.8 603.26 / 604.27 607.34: 0.07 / 8.82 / 10.4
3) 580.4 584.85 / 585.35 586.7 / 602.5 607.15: 0.15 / 9.71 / 10.3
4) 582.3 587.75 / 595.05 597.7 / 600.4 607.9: 0.19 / 9.21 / 10.2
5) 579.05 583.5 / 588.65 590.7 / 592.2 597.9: 0.85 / 9.86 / 8.99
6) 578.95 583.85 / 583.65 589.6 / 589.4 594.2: 0.54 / 9.86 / 7.96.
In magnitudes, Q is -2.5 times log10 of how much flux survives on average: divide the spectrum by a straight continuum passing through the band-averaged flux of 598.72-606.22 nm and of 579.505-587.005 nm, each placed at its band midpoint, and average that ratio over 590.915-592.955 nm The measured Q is 0.13 mag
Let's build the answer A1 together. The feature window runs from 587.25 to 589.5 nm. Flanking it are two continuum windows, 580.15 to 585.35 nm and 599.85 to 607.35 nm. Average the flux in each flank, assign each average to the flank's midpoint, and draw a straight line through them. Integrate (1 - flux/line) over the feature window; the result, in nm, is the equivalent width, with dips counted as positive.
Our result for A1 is 0.70 nm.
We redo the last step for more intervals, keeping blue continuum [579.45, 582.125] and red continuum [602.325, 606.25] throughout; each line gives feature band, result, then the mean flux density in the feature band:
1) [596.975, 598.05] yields 0.103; 9.26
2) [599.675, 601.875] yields 0.131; 9.66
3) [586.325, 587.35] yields 0.142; 8.68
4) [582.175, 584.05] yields 0.074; 9.64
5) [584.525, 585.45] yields 0.073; 9.26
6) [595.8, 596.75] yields 0.112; 9.01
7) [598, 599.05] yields 0.103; 9.24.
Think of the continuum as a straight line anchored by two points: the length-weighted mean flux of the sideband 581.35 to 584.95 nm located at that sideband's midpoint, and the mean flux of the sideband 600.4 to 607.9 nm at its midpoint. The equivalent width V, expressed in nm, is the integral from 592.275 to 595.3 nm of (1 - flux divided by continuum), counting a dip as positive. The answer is 0.296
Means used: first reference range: 9.61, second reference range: 10.2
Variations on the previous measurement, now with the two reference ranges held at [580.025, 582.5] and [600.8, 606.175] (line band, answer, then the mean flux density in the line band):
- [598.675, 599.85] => 0.05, 9.63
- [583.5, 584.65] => 0.02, 9.78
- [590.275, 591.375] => 0.20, 8.18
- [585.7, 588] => 0.28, 8.72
